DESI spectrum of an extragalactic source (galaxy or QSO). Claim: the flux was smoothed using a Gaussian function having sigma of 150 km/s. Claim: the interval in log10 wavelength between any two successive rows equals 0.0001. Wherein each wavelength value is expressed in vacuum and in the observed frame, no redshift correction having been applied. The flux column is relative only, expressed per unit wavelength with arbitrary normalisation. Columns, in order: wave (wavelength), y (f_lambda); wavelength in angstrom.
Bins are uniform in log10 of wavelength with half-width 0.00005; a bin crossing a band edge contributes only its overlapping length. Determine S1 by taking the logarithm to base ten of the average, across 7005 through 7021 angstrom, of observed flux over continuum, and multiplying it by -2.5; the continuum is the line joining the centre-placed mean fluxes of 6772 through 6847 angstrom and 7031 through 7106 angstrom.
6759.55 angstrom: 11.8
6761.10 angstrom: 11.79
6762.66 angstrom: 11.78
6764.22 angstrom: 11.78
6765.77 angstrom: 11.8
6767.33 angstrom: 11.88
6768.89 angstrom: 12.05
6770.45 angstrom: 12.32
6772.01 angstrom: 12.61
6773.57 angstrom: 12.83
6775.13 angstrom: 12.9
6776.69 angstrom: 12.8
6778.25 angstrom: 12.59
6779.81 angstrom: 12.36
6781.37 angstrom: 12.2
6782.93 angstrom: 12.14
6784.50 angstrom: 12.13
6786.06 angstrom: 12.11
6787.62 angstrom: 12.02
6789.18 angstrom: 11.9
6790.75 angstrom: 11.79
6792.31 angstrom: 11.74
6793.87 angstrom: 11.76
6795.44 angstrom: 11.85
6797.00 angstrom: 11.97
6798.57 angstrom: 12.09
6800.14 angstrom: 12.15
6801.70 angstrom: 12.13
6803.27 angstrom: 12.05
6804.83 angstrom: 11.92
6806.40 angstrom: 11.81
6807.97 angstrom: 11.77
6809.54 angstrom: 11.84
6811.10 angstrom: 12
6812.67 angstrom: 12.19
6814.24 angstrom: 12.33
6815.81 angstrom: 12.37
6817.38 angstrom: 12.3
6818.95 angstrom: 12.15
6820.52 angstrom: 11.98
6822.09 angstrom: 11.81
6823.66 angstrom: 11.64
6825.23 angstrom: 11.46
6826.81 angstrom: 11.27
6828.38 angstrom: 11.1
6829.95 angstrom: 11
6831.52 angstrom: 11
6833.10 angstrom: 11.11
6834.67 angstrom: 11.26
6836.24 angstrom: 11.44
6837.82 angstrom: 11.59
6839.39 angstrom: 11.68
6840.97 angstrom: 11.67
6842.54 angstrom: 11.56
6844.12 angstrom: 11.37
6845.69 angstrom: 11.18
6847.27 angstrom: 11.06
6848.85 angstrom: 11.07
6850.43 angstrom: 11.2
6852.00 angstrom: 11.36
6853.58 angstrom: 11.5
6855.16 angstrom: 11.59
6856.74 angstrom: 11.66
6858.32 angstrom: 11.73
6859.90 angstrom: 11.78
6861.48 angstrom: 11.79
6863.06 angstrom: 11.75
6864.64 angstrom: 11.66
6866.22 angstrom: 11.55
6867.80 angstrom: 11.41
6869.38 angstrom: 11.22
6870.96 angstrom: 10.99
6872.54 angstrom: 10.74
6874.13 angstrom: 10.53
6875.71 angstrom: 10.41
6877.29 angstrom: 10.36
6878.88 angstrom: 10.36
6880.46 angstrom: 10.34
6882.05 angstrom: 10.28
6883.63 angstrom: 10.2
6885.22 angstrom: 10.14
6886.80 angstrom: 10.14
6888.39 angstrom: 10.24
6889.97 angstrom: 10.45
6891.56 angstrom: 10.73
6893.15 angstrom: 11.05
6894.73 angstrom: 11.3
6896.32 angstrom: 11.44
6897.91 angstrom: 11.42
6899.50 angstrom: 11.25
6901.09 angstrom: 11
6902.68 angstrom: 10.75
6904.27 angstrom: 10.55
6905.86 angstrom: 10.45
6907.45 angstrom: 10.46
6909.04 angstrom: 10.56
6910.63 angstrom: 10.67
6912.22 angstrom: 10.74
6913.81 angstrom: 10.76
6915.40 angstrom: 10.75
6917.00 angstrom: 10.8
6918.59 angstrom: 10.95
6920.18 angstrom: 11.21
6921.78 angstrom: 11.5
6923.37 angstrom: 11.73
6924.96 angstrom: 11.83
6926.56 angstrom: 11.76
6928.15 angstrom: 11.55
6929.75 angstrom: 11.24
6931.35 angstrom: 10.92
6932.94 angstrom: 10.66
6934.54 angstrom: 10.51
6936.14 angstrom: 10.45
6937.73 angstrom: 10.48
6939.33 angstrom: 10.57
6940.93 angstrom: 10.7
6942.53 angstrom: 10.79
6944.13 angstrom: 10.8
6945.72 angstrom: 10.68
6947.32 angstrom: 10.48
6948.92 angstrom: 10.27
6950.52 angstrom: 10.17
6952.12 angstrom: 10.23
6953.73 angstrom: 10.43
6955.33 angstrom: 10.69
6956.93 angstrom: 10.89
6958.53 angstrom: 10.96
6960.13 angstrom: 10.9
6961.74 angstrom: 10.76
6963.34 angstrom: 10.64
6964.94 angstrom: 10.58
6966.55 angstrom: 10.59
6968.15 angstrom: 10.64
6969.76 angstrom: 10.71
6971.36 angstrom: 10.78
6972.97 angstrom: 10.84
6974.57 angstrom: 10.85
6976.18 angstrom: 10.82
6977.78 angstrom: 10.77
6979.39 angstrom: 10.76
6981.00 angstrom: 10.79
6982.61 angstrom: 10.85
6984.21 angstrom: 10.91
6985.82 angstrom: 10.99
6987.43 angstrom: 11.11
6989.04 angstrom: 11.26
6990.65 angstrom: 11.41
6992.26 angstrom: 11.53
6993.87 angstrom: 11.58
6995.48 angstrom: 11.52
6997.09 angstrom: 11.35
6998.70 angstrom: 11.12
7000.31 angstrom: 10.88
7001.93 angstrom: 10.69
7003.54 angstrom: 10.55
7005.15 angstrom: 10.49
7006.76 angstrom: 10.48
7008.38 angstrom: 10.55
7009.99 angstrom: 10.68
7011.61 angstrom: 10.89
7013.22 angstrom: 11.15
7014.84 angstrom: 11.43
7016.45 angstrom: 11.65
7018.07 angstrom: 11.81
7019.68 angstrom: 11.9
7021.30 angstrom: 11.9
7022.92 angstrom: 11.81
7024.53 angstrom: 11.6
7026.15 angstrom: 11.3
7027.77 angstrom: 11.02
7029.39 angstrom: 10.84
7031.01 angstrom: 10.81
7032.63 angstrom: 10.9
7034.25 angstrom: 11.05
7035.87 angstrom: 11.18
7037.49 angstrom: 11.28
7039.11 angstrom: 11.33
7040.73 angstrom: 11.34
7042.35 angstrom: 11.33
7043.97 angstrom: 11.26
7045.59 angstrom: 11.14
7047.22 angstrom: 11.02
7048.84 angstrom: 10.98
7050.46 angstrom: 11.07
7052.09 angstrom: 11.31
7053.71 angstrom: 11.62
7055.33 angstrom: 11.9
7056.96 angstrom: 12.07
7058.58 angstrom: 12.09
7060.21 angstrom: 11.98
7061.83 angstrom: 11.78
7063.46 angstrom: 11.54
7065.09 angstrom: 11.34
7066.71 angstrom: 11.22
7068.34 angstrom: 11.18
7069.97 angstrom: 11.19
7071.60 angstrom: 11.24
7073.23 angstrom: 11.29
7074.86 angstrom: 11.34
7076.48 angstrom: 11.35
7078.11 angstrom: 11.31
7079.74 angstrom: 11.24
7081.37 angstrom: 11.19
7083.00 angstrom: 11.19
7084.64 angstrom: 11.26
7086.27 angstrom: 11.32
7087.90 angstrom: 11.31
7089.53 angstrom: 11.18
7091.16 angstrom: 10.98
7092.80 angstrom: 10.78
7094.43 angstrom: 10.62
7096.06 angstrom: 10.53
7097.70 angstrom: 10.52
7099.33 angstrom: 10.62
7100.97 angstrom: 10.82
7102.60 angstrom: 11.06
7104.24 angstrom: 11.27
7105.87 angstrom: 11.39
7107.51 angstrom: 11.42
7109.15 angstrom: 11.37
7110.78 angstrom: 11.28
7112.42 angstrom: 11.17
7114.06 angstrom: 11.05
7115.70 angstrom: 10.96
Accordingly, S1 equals 0.021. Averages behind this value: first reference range 11.9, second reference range 11.2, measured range 11.2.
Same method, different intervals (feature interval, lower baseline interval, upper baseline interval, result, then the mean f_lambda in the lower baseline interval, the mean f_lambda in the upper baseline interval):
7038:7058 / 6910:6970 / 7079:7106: -0.04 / 10.8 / 11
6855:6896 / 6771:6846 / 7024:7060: 0.08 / 11.9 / 11.3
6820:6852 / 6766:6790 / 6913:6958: 0.04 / 12.3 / 10.9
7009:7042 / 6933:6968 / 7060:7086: -0.02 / 10.6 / 11.3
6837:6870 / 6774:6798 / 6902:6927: 0.00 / 12.2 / 11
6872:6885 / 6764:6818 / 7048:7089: 0.15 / 12.1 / 11.4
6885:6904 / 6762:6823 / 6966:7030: 0.07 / 12.1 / 11.1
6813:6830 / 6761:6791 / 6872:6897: -0.03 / 12.2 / 10.5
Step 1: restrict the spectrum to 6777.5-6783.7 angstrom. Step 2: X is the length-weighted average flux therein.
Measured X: 12.3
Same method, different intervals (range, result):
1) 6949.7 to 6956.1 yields 10.4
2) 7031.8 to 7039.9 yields 11.1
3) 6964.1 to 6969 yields 10.6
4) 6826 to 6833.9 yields 11.1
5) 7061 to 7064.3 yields 11.7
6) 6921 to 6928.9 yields 11.7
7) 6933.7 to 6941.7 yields 10.5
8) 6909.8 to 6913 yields 10.7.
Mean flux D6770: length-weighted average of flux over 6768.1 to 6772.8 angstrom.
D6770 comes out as 12.3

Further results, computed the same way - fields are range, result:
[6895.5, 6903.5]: 11.2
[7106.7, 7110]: 11.4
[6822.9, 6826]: 11.6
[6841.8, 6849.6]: 11.2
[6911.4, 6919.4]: 10.8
